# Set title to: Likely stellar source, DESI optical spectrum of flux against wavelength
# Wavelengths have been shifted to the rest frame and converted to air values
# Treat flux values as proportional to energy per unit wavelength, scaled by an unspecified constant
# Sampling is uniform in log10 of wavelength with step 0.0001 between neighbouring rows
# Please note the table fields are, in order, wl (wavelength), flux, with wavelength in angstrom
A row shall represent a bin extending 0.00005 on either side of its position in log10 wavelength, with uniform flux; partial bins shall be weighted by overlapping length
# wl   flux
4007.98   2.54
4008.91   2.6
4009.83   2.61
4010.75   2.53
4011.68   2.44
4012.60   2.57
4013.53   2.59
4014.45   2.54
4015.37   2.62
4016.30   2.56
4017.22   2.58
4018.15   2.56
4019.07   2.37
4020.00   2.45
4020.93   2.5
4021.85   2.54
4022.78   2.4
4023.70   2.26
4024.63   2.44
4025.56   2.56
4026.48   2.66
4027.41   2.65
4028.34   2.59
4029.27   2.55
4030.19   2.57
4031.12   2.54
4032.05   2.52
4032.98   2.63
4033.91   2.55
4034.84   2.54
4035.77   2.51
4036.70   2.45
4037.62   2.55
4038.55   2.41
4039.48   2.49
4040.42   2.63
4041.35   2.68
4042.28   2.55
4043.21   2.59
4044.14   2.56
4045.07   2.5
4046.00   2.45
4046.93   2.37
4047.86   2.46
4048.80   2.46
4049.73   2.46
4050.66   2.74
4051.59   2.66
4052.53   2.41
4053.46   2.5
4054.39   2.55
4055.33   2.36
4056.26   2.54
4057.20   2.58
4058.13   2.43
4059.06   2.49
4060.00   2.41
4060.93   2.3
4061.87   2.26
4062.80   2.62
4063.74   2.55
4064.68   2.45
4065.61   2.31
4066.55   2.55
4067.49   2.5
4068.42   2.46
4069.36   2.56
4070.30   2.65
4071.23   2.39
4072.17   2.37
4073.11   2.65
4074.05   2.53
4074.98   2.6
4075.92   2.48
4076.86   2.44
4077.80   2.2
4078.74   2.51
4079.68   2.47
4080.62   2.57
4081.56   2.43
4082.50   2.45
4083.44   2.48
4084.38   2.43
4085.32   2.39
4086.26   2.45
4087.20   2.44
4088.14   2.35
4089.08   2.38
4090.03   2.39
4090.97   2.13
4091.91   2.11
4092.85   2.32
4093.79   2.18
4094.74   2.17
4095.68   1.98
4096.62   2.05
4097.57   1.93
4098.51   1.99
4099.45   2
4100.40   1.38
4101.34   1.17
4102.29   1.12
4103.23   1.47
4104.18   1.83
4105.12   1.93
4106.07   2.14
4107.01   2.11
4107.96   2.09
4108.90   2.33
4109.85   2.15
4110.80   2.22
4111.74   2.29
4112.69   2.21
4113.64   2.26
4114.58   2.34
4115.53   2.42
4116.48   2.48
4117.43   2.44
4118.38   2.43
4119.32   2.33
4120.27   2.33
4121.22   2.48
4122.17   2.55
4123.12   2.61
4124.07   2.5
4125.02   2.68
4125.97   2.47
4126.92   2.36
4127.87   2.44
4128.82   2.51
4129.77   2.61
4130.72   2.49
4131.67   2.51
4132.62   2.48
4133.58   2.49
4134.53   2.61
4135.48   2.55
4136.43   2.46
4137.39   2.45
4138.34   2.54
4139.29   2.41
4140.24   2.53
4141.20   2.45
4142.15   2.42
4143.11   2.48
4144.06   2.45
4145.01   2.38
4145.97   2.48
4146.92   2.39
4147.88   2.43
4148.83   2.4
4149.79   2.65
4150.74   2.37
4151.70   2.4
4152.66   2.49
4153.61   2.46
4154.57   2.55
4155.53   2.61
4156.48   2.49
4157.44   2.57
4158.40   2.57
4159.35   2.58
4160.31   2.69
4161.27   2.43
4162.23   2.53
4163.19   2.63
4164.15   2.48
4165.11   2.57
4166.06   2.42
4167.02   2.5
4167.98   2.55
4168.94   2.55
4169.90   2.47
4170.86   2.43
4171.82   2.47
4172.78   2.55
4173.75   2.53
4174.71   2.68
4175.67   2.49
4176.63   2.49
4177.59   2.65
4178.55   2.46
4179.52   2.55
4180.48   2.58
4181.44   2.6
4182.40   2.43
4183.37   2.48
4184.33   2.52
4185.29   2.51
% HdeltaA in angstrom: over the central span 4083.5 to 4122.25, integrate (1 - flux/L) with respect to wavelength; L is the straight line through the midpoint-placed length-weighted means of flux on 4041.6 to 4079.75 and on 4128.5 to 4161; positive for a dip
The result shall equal 5.32 angstrom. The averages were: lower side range 2.49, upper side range 2.5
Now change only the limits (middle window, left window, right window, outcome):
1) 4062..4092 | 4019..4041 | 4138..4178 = 0.8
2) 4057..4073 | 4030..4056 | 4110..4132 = 0.2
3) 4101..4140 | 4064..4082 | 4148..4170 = 3.1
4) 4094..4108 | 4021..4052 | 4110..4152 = 3.7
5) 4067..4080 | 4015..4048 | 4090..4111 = -1.9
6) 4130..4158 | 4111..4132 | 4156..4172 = 0.0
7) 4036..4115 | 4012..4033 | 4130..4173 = 5.9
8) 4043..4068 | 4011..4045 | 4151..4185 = 0.5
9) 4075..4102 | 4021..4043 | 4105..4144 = 2.6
